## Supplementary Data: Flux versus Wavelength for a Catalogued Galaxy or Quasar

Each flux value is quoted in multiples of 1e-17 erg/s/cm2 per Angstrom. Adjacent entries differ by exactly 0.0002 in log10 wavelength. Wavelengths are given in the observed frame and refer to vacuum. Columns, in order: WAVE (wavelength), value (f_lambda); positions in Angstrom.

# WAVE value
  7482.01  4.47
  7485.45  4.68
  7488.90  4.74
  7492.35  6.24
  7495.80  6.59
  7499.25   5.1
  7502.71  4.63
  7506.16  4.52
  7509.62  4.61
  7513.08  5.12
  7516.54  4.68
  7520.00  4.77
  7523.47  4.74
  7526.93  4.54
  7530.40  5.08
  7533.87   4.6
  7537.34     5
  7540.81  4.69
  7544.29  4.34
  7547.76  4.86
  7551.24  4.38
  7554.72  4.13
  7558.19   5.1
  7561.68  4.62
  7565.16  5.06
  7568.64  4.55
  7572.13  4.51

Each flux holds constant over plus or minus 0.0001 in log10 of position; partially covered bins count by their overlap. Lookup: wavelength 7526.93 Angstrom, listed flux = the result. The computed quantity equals 4.54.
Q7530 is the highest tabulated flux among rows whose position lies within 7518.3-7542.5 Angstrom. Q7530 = 5.08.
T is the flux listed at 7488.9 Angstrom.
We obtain 4.74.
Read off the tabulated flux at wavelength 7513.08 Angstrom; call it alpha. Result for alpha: 5.12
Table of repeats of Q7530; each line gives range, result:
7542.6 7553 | 4.86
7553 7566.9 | 5.1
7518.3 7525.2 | 4.77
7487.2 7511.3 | 6.59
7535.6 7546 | 5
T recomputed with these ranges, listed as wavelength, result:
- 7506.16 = 4.52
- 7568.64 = 4.55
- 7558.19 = 5.1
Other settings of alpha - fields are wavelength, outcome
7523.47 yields 4.74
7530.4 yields 5.08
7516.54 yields 4.68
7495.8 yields 6.59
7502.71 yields 4.63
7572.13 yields 4.51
